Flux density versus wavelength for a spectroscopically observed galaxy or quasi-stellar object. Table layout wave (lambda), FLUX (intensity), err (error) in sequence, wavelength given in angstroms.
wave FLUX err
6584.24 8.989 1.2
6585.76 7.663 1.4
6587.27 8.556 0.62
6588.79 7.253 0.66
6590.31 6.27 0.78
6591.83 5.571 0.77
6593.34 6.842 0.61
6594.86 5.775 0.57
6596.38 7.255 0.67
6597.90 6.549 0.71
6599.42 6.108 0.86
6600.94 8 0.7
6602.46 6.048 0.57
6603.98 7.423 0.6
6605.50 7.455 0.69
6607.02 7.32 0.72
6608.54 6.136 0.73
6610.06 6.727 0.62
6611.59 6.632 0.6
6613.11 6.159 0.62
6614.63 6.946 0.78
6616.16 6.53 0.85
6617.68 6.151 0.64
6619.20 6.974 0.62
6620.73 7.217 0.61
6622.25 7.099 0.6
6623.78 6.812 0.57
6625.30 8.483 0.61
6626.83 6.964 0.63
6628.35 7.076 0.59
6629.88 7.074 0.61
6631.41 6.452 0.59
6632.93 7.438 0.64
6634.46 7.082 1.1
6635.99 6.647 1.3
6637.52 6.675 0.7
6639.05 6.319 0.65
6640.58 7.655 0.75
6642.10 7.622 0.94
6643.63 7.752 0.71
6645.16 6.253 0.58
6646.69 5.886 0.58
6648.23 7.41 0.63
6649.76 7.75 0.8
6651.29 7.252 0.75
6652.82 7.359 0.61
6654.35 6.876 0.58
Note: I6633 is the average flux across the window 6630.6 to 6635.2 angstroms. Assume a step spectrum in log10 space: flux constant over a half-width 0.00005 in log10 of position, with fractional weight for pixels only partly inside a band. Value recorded 6.99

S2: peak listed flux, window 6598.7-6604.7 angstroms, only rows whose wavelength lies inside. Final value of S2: 8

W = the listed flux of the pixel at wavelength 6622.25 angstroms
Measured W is 7.099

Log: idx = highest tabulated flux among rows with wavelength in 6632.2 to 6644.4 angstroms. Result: 7.752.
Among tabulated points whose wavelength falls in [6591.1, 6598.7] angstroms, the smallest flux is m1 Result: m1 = 5.571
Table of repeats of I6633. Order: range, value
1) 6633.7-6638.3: 6.79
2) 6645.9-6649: 6.63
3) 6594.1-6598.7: 6.52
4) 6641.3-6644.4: 7.71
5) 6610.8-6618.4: 6.48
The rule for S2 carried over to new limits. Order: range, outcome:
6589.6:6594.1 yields 6.842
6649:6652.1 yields 7.75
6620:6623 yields 7.217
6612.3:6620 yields 6.974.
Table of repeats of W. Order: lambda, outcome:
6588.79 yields 7.253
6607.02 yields 7.32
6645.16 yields 6.253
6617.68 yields 6.151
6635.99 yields 6.647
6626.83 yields 6.964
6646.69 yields 5.886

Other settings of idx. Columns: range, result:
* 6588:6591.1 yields 7.253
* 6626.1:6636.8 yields 7.438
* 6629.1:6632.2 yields 7.074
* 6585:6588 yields 8.556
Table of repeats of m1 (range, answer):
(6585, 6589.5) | 7.253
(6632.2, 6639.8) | 6.319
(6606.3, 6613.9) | 6.136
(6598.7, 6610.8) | 6.048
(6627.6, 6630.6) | 7.074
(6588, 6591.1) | 6.27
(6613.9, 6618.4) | 6.151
